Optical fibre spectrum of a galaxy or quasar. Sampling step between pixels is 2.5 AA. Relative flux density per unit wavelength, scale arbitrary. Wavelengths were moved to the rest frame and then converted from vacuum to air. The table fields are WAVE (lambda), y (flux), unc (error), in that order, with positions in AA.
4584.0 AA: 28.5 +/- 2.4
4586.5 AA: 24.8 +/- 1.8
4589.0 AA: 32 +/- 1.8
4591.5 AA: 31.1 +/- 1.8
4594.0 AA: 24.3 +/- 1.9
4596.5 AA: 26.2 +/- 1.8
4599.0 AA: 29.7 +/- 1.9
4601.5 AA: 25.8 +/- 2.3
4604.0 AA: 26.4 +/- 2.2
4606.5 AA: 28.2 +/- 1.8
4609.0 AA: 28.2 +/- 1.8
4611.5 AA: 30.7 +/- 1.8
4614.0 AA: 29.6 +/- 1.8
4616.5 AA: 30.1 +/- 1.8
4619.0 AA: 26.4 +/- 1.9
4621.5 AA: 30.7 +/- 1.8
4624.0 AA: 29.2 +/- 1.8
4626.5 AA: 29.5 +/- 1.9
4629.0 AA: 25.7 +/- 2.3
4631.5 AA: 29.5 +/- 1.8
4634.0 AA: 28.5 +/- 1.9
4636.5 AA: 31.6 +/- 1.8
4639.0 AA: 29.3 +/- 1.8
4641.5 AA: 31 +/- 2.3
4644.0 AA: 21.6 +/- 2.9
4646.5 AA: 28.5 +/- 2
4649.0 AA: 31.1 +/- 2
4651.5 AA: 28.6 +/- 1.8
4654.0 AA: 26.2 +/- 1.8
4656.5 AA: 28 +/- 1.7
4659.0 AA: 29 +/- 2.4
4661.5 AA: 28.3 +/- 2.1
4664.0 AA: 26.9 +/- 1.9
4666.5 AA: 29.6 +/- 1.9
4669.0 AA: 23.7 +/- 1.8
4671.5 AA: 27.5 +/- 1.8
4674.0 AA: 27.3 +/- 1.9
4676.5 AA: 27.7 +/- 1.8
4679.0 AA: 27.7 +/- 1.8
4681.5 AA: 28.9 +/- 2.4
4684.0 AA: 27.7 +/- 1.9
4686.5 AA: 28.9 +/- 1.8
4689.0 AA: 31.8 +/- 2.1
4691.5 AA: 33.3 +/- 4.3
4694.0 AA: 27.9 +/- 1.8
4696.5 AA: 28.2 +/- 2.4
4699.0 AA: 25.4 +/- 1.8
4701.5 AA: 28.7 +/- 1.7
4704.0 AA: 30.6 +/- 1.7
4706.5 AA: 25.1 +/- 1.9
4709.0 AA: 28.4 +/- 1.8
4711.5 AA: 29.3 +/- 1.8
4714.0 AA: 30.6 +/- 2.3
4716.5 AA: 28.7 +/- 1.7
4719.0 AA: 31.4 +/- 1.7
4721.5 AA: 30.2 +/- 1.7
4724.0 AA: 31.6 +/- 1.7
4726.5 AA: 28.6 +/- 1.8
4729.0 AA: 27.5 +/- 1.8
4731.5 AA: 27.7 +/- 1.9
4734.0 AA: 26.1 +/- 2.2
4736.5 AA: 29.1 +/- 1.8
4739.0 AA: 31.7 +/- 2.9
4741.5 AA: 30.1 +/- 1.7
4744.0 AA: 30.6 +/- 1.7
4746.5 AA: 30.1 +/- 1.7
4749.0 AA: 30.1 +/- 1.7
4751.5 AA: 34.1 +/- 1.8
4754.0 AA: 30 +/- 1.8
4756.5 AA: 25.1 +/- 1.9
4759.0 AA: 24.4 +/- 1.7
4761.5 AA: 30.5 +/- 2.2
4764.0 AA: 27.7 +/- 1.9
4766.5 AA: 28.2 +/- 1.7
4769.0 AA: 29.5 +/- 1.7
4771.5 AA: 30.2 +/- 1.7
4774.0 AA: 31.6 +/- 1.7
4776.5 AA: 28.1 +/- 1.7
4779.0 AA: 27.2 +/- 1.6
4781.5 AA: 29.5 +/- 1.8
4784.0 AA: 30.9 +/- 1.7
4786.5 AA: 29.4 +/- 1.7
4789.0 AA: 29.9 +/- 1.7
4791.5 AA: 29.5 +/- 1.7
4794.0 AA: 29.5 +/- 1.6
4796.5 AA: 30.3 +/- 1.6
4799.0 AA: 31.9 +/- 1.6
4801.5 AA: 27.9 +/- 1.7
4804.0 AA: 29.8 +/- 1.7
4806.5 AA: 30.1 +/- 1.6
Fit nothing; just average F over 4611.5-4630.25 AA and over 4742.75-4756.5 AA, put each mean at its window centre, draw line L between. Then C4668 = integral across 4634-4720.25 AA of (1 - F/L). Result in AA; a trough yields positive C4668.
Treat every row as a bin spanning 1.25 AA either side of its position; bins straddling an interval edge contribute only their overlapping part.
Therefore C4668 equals 3.1 AA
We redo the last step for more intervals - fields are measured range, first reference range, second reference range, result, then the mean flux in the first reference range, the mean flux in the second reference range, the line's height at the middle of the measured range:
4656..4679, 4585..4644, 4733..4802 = 1.0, 28.5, 29.4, 28.8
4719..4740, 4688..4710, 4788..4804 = 0.0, 28.8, 29.8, 29.1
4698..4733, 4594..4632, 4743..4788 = 0.1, 28.2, 29.3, 28.9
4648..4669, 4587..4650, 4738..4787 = 0.5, 28.5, 29.4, 28.8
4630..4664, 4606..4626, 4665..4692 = 0.4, 29.2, 28.4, 28.8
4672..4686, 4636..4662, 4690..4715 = 0.3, 28.4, 28.8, 28.6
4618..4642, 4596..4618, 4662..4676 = -1.0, 28.4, 27.1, 27.9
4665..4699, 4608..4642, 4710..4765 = 1.1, 29.3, 29.3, 29.3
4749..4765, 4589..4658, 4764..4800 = 0.4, 28.4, 29.6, 29.4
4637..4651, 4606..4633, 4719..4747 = 0.3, 28.9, 29.5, 29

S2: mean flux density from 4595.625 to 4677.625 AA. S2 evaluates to 28.2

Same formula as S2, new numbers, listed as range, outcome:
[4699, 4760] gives 29.1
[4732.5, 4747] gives 29.6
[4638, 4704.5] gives 28.2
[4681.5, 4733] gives 29.1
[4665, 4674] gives 27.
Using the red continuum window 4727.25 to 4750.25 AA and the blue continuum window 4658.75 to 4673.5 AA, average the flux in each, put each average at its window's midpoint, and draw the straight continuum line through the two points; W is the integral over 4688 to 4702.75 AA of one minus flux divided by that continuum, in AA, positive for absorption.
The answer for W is -0.6 AA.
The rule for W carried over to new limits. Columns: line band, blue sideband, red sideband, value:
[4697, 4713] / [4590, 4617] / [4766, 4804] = 0.6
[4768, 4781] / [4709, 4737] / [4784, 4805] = 0.1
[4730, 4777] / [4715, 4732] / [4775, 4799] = 0.5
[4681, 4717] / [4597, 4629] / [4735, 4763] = 0.3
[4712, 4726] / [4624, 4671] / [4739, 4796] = -0.7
